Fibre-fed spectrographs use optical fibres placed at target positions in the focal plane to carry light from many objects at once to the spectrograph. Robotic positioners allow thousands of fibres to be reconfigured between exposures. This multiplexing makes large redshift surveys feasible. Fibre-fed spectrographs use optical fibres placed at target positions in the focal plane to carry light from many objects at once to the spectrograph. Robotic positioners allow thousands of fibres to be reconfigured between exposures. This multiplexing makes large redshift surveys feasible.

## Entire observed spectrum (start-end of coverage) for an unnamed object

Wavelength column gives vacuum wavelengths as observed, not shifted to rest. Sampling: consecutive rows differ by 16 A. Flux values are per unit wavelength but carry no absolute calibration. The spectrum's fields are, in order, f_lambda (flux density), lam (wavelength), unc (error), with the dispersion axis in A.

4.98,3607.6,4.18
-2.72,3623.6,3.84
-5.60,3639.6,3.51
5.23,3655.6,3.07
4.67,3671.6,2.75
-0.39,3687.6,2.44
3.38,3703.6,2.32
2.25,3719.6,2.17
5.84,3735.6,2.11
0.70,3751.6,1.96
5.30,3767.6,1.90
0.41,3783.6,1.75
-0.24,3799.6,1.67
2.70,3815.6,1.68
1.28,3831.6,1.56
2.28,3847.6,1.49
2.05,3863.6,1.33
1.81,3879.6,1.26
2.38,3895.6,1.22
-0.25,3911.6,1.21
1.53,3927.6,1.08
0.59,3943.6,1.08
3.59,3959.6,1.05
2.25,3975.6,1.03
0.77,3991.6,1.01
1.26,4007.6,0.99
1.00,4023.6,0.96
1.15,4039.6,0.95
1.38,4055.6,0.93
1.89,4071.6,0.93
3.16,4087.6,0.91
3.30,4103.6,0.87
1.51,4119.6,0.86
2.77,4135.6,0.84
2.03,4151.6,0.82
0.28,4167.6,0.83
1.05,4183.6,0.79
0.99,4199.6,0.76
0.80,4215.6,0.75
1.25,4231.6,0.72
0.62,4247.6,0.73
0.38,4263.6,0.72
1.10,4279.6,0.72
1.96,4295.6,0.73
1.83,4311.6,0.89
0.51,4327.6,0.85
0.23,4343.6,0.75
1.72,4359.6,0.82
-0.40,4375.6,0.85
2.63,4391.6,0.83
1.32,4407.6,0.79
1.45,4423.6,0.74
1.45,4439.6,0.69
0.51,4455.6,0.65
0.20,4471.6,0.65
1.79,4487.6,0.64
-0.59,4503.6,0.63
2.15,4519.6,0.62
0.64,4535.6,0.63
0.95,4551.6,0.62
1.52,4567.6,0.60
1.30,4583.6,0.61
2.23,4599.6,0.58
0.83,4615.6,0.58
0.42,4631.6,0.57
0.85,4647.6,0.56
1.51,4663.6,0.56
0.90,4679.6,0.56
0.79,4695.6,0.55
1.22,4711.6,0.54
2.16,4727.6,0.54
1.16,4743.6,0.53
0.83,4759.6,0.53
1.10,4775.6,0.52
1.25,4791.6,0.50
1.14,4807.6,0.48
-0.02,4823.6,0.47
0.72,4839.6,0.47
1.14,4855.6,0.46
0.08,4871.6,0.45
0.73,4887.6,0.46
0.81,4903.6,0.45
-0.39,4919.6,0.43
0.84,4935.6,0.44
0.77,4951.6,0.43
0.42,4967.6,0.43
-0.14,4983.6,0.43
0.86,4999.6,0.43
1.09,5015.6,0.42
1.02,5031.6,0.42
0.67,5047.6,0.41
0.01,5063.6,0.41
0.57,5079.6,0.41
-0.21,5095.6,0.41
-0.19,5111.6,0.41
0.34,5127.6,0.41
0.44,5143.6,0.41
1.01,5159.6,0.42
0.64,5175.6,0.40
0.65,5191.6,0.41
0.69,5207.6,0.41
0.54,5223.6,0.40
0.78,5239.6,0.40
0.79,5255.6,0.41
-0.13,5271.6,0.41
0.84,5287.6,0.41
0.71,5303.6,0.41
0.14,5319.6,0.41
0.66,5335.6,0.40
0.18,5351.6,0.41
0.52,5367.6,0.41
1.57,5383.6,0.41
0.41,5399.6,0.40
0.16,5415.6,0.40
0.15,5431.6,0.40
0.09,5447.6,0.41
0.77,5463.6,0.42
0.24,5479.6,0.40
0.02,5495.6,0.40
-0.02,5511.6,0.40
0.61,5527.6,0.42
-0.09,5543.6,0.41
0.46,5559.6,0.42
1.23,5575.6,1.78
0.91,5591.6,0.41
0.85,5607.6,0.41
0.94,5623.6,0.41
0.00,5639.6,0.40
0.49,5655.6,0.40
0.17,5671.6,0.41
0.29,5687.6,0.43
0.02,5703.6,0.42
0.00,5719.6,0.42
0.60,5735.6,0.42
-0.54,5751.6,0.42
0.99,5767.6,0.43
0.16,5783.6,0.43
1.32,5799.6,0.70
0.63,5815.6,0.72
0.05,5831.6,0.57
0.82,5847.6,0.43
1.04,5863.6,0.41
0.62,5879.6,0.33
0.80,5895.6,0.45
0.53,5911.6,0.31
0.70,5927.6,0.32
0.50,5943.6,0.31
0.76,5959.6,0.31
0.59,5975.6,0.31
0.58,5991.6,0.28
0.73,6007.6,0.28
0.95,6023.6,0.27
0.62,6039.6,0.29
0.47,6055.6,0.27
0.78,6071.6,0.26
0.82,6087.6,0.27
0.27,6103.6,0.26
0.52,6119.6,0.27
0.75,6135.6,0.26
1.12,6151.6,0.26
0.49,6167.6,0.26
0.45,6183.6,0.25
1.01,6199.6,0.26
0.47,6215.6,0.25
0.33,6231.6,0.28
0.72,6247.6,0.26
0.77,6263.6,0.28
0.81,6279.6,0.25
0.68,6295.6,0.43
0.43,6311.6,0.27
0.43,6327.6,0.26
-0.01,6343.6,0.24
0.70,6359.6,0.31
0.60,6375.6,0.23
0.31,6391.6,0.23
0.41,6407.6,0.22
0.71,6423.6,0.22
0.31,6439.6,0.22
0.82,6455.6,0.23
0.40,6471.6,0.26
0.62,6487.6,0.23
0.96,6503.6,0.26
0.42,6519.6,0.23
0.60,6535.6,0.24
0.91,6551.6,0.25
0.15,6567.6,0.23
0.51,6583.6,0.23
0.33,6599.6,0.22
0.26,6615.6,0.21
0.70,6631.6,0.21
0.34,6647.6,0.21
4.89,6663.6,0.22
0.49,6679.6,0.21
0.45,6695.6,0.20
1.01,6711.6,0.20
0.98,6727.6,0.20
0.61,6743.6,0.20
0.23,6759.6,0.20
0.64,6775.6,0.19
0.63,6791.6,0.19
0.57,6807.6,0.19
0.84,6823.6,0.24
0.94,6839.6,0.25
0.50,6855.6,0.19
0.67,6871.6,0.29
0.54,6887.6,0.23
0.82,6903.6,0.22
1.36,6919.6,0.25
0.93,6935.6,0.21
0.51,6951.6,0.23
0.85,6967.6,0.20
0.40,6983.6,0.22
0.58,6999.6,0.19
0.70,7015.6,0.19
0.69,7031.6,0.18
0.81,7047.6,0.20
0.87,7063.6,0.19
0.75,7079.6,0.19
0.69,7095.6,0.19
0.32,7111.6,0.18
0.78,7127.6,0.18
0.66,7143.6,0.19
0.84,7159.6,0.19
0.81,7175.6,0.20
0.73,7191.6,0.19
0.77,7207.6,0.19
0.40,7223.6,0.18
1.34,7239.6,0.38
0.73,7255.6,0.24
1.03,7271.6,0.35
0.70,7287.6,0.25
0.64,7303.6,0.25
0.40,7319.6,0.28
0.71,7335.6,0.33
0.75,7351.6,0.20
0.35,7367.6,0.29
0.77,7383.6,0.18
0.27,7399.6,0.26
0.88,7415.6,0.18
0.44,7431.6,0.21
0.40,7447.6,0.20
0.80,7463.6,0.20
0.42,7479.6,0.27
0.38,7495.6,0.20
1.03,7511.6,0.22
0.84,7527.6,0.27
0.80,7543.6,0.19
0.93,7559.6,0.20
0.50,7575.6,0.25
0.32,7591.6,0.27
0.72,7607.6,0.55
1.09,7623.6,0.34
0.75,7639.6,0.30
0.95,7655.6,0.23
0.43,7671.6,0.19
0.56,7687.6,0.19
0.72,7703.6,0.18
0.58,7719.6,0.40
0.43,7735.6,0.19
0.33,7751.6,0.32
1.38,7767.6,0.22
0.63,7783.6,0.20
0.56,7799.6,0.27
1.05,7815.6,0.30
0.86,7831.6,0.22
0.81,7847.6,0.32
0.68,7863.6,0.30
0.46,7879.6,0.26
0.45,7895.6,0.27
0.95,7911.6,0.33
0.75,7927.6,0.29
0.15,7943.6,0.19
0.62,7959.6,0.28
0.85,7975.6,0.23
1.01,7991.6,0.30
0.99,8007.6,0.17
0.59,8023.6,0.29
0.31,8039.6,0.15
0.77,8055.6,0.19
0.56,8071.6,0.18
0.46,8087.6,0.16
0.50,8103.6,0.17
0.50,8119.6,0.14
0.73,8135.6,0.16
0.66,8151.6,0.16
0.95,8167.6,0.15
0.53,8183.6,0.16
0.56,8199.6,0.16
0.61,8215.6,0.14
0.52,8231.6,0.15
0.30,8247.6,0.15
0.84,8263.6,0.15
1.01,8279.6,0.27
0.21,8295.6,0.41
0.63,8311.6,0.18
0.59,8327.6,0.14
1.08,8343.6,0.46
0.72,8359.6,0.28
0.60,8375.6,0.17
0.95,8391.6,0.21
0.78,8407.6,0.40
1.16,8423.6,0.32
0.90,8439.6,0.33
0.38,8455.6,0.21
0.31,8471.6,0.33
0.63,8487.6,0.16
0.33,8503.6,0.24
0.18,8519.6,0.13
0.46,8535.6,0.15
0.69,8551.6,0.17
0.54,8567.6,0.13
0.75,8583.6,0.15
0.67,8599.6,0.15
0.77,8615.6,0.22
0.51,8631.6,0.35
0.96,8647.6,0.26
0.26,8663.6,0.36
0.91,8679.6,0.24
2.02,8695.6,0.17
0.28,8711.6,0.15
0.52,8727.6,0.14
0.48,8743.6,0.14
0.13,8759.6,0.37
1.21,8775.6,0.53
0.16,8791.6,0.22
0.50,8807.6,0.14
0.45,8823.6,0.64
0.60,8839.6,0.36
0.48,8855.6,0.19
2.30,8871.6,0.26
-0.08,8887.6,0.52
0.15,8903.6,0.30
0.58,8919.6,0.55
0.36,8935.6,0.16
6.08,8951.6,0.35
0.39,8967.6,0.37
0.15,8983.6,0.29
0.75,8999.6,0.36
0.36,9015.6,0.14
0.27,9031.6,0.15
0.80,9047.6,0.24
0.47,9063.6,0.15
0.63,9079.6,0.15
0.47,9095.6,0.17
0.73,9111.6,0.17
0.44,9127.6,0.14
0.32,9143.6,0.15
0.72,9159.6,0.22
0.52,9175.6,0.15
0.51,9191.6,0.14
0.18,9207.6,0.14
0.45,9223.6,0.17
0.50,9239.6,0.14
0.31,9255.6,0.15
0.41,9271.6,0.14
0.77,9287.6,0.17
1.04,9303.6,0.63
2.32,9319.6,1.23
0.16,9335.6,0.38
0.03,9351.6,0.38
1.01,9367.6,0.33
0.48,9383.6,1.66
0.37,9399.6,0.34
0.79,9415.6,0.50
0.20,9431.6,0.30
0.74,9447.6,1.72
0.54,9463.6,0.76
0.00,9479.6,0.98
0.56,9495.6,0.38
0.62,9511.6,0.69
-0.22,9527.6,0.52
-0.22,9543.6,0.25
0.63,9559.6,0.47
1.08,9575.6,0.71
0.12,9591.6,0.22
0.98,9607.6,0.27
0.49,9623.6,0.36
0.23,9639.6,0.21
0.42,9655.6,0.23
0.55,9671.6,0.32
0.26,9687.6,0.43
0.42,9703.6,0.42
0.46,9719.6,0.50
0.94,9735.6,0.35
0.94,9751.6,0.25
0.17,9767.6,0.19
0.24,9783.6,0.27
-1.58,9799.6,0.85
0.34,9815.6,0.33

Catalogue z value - 0.79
